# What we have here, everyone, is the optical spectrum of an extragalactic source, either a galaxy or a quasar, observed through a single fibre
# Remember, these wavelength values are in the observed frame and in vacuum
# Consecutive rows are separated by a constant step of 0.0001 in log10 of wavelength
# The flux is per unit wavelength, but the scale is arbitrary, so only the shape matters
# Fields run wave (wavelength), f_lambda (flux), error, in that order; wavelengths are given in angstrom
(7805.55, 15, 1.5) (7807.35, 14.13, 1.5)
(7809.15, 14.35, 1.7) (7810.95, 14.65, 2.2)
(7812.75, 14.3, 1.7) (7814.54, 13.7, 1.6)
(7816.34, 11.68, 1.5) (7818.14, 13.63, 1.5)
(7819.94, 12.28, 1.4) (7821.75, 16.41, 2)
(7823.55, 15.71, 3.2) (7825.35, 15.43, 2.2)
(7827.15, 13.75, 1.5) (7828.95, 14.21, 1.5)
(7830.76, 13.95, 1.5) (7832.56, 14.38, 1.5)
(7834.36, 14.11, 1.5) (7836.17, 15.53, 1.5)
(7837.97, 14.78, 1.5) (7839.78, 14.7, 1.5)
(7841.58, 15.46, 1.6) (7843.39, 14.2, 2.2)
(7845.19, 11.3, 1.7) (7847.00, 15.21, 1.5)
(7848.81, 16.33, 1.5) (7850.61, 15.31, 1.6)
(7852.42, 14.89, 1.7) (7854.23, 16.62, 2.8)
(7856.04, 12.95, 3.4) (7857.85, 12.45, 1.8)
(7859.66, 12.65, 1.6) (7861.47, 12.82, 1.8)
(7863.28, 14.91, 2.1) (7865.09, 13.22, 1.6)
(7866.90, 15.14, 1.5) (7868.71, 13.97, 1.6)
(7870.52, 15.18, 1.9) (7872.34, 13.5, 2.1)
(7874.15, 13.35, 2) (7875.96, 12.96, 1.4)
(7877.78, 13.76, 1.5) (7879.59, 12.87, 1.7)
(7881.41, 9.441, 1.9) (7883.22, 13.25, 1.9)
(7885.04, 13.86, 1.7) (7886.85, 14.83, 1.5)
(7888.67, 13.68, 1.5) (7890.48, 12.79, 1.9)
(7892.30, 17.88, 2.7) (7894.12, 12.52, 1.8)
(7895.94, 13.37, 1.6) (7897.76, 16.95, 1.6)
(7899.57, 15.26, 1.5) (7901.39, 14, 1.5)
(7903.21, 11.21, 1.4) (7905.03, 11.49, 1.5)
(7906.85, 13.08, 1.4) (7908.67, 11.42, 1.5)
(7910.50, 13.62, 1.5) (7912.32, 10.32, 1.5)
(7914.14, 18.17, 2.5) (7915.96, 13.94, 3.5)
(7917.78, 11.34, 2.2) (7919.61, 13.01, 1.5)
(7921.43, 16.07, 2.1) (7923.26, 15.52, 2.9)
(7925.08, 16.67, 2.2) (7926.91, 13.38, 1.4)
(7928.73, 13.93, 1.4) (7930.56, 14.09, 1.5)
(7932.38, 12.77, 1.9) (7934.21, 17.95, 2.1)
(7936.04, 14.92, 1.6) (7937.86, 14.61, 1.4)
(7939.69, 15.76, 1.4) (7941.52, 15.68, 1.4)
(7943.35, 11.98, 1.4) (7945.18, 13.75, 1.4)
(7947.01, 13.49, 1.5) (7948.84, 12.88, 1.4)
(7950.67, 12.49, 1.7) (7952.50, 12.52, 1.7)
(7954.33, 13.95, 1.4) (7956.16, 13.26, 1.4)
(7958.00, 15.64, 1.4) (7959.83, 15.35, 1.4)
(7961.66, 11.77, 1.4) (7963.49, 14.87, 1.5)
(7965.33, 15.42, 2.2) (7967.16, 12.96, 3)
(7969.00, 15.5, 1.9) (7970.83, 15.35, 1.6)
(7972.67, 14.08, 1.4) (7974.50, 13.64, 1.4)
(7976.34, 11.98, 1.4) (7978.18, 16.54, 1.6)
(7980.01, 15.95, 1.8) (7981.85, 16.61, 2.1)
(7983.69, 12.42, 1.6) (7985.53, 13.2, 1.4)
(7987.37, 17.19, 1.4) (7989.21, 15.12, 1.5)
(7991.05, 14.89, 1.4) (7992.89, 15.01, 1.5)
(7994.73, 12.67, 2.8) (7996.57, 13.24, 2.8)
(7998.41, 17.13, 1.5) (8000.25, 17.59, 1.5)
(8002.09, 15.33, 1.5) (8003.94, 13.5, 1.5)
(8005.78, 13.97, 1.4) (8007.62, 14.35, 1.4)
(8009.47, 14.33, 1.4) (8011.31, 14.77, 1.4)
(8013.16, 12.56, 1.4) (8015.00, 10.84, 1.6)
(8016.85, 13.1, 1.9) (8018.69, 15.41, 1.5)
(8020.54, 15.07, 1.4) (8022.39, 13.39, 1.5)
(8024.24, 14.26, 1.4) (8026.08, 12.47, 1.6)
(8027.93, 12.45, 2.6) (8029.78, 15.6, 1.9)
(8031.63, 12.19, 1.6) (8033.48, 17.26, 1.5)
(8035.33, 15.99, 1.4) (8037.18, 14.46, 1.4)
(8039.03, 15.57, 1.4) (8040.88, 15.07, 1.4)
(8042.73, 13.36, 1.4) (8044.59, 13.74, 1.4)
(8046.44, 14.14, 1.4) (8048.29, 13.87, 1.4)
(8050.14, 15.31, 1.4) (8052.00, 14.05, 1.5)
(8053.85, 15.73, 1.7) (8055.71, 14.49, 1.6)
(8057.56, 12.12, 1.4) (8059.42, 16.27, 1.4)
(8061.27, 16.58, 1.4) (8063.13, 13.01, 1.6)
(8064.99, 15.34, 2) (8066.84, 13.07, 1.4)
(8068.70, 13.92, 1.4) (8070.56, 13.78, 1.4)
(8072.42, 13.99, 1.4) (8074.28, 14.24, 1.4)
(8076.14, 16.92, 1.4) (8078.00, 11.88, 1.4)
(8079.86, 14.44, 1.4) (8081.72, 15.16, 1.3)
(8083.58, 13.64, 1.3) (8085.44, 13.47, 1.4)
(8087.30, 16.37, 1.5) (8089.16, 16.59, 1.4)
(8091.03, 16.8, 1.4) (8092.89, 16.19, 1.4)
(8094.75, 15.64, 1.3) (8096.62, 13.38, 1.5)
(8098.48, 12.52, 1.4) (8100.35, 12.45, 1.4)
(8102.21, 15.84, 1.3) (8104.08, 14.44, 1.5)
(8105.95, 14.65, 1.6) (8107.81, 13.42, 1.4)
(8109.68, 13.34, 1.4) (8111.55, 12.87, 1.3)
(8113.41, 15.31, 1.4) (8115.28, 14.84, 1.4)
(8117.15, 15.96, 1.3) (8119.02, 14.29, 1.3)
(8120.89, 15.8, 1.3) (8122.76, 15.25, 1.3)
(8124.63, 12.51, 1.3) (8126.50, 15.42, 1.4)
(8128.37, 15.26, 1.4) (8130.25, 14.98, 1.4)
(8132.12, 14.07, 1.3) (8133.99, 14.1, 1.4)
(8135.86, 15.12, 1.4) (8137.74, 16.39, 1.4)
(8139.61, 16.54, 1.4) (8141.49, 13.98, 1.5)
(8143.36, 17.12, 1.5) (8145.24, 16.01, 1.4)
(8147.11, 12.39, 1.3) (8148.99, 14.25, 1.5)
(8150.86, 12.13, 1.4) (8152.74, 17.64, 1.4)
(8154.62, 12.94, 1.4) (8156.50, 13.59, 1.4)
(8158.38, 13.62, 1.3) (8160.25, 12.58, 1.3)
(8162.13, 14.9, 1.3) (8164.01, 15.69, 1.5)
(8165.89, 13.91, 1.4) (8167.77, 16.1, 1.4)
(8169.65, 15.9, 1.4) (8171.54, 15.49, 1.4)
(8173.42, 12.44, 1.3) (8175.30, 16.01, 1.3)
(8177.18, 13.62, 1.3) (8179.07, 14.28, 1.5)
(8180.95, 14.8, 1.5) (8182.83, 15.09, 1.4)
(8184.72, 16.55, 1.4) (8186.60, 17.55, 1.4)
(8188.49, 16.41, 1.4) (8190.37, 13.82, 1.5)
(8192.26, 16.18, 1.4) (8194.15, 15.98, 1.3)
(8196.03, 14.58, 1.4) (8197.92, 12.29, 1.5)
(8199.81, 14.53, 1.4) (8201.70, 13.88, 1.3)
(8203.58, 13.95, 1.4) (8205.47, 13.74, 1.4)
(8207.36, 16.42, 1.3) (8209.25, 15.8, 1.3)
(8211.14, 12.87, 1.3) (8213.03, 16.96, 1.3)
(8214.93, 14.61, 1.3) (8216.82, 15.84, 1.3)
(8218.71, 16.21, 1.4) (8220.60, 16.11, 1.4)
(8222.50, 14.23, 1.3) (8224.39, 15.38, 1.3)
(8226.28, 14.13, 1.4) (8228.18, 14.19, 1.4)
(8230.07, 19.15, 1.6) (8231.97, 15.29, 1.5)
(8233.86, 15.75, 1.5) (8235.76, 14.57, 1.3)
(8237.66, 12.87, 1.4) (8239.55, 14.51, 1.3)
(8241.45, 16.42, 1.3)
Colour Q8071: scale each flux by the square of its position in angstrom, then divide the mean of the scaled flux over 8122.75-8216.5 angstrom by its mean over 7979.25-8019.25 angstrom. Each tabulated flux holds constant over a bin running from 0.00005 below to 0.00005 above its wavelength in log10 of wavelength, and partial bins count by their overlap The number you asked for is 1.07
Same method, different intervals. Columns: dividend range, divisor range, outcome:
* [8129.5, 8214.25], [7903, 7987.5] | 1.11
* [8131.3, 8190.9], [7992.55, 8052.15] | 1.08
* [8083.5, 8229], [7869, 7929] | 1.15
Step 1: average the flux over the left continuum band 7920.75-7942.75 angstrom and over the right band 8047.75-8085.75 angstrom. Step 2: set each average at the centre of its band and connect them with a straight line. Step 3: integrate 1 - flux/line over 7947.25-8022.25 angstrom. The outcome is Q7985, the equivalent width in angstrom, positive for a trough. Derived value 2.5 angstrom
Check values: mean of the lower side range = 15.1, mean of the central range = 14.3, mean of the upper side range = 14.4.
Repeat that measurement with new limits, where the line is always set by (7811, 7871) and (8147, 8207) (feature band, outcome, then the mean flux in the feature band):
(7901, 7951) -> 1.8 angstrom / 13.9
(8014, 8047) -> 0.8 angstrom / 14.1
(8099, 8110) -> 0.4 angstrom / 14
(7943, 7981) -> 1.1 angstrom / 14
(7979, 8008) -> -0.9 angstrom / 14.9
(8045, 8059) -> 0.2 angstrom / 14.3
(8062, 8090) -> 0.3 angstrom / 14.4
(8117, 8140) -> -0.6 angstrom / 15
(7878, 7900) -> 0.7 angstrom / 13.9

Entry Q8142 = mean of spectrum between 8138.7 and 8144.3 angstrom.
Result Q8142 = 15.9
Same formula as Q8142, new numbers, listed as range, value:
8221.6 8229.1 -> 14.5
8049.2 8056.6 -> 14.9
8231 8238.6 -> 14.6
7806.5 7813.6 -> 14.3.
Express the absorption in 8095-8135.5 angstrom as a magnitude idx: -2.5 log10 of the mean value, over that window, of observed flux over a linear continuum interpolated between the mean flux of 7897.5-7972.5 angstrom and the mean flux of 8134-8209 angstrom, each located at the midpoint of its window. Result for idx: 0.02 mag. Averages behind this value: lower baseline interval 14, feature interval 14.4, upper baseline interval 14.8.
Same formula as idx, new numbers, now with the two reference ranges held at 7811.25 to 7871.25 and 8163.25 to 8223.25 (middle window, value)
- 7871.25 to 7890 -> 0.10 mag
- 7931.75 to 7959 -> 0.03 mag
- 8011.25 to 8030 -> 0.09 mag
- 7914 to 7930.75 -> 0.00 mag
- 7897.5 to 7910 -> 0.10 mag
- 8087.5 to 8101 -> -0.01 mag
